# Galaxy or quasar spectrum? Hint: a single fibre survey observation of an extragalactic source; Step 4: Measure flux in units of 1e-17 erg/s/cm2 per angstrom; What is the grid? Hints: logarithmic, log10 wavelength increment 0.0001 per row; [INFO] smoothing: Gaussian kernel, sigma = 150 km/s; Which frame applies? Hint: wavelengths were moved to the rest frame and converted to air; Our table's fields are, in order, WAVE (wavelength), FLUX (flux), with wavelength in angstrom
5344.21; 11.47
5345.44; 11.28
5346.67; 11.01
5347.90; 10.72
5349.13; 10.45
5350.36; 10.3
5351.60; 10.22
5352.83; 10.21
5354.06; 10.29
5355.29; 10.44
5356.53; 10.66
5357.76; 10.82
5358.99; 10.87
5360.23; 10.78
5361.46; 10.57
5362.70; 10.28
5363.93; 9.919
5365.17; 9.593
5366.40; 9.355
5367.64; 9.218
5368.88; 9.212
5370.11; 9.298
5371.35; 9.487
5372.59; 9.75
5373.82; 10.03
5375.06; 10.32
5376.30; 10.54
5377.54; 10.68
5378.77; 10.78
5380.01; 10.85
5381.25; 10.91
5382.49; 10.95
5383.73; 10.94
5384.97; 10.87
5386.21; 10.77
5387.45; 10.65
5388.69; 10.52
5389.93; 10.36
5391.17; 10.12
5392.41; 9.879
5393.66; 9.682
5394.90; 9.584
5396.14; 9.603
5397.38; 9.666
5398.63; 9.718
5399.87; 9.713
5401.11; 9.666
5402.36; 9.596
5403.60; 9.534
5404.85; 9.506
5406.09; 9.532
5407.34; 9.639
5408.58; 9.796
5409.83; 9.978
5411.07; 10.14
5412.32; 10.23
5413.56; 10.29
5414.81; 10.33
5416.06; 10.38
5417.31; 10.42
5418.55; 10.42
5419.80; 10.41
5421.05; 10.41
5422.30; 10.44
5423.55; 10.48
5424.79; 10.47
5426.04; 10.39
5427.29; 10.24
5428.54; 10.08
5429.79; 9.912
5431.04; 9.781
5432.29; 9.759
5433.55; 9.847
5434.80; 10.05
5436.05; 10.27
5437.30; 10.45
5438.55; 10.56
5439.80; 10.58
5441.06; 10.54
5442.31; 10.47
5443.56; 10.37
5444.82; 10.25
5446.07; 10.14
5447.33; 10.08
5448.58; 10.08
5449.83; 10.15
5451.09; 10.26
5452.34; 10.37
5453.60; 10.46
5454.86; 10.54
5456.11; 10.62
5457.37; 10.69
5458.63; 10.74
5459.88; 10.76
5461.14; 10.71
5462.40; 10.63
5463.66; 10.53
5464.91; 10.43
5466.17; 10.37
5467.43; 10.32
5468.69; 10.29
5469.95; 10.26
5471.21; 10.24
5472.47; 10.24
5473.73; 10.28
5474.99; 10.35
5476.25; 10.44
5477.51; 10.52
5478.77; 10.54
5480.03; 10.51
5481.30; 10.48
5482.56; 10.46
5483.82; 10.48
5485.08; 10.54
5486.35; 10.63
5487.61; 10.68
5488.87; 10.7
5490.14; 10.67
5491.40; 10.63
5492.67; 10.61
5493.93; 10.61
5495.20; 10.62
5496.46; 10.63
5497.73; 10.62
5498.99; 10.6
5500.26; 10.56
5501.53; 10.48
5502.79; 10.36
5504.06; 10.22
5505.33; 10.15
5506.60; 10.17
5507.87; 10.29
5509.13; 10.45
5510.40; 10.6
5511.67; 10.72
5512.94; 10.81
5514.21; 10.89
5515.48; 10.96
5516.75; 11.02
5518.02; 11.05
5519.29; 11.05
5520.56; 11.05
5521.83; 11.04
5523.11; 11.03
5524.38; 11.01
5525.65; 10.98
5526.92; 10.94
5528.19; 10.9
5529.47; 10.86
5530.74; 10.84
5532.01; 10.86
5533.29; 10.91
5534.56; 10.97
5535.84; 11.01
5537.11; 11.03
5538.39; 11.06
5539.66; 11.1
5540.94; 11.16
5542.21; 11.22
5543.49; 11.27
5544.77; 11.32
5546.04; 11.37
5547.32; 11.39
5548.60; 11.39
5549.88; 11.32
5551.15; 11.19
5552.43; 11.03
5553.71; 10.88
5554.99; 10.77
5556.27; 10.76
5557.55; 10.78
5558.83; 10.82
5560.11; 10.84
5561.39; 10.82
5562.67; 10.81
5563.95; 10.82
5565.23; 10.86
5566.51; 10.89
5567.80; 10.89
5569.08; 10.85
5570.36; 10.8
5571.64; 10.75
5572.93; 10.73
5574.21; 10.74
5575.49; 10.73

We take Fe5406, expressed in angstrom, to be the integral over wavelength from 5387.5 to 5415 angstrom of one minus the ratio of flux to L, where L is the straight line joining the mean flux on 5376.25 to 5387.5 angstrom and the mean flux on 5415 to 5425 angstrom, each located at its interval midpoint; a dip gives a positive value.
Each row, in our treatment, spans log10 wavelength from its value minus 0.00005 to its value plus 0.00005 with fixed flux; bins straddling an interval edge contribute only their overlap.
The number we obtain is 1.9 angstrom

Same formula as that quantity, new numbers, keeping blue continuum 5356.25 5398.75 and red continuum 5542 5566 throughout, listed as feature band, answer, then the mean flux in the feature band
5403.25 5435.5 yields 0.9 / 10.1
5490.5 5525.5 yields 0.4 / 10.7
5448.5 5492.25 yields 0.7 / 10.5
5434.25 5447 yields 0.2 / 10.4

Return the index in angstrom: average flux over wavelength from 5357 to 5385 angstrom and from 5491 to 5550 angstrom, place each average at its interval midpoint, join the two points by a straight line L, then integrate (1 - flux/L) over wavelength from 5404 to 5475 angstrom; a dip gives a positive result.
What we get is 1.7 angstrom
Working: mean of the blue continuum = 10.3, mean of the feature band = 10.3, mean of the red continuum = 10.9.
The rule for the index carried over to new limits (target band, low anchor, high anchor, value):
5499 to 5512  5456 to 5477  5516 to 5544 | 0.5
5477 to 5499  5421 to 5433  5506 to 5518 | -0.1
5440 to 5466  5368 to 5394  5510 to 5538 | 0.4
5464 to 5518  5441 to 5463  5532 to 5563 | 0.8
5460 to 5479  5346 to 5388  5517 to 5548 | 0.7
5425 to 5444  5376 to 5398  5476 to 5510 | 0.4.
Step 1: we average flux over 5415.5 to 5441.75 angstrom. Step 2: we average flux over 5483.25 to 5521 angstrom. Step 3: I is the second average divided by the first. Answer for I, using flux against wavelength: 1.03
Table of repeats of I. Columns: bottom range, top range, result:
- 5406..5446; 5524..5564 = 1.08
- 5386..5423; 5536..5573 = 1.10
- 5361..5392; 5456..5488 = 1.02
